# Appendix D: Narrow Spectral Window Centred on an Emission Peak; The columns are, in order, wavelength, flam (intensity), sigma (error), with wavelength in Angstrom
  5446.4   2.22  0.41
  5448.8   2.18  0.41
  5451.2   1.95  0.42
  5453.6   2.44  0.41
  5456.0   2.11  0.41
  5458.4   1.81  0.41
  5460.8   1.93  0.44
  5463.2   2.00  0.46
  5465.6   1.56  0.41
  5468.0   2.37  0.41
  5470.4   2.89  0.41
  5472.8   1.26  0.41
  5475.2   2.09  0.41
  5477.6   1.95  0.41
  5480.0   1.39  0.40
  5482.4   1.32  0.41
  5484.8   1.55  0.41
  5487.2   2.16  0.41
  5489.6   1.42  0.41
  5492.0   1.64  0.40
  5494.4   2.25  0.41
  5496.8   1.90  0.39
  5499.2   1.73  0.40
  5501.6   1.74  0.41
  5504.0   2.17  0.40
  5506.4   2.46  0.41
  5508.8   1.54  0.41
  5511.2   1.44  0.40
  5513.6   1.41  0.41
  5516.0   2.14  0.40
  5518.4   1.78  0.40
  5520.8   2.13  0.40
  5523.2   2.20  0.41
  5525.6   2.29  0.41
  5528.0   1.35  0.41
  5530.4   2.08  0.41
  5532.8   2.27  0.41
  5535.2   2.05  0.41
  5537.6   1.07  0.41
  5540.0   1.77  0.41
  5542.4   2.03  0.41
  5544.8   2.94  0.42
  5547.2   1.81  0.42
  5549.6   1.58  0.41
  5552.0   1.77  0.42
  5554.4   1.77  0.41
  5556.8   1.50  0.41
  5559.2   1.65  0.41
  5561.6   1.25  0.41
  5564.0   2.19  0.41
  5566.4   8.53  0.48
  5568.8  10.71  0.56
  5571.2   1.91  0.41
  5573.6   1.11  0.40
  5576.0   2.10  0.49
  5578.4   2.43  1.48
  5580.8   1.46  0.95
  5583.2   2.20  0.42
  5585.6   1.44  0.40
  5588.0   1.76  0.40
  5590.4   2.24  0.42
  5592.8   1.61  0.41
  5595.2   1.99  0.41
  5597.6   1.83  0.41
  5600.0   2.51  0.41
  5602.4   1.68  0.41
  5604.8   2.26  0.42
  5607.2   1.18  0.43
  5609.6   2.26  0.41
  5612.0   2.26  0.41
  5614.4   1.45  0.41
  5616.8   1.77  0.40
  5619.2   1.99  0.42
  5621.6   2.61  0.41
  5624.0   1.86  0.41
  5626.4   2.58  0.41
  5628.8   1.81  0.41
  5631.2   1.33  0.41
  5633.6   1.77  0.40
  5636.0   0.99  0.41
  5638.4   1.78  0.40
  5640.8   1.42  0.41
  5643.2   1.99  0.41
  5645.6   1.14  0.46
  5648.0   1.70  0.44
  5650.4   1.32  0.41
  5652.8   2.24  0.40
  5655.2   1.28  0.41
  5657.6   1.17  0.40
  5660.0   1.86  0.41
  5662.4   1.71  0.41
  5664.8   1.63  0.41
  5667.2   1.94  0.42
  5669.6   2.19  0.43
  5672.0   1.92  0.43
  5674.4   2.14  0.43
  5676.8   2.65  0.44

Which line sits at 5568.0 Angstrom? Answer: H-beta 4861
